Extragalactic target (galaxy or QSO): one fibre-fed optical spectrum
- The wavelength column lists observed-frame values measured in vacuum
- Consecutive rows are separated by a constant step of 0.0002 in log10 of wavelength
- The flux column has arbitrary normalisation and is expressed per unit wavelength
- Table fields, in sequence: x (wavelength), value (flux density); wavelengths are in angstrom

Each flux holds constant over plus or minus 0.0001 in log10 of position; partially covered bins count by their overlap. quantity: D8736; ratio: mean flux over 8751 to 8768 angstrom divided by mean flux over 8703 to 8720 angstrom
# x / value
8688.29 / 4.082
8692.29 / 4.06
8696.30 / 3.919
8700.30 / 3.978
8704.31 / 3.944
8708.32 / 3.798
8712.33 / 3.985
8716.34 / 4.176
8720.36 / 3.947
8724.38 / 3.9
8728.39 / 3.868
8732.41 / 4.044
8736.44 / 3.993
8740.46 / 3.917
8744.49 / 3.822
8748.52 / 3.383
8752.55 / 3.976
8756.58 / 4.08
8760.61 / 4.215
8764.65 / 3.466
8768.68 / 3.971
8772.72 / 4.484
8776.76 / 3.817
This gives 1.0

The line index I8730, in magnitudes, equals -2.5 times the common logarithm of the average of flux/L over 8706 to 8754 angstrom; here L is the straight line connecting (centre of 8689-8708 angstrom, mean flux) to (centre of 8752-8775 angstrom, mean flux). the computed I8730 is 0.03 mag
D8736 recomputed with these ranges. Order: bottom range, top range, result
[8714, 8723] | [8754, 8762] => 1.02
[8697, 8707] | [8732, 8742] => 1.01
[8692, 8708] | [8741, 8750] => 0.93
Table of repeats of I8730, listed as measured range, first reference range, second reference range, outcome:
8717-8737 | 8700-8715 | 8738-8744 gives -0.01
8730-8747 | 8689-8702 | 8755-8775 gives 0.03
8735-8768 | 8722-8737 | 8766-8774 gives 0.05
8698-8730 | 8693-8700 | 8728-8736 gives 0.00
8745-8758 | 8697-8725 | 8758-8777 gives 0.05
